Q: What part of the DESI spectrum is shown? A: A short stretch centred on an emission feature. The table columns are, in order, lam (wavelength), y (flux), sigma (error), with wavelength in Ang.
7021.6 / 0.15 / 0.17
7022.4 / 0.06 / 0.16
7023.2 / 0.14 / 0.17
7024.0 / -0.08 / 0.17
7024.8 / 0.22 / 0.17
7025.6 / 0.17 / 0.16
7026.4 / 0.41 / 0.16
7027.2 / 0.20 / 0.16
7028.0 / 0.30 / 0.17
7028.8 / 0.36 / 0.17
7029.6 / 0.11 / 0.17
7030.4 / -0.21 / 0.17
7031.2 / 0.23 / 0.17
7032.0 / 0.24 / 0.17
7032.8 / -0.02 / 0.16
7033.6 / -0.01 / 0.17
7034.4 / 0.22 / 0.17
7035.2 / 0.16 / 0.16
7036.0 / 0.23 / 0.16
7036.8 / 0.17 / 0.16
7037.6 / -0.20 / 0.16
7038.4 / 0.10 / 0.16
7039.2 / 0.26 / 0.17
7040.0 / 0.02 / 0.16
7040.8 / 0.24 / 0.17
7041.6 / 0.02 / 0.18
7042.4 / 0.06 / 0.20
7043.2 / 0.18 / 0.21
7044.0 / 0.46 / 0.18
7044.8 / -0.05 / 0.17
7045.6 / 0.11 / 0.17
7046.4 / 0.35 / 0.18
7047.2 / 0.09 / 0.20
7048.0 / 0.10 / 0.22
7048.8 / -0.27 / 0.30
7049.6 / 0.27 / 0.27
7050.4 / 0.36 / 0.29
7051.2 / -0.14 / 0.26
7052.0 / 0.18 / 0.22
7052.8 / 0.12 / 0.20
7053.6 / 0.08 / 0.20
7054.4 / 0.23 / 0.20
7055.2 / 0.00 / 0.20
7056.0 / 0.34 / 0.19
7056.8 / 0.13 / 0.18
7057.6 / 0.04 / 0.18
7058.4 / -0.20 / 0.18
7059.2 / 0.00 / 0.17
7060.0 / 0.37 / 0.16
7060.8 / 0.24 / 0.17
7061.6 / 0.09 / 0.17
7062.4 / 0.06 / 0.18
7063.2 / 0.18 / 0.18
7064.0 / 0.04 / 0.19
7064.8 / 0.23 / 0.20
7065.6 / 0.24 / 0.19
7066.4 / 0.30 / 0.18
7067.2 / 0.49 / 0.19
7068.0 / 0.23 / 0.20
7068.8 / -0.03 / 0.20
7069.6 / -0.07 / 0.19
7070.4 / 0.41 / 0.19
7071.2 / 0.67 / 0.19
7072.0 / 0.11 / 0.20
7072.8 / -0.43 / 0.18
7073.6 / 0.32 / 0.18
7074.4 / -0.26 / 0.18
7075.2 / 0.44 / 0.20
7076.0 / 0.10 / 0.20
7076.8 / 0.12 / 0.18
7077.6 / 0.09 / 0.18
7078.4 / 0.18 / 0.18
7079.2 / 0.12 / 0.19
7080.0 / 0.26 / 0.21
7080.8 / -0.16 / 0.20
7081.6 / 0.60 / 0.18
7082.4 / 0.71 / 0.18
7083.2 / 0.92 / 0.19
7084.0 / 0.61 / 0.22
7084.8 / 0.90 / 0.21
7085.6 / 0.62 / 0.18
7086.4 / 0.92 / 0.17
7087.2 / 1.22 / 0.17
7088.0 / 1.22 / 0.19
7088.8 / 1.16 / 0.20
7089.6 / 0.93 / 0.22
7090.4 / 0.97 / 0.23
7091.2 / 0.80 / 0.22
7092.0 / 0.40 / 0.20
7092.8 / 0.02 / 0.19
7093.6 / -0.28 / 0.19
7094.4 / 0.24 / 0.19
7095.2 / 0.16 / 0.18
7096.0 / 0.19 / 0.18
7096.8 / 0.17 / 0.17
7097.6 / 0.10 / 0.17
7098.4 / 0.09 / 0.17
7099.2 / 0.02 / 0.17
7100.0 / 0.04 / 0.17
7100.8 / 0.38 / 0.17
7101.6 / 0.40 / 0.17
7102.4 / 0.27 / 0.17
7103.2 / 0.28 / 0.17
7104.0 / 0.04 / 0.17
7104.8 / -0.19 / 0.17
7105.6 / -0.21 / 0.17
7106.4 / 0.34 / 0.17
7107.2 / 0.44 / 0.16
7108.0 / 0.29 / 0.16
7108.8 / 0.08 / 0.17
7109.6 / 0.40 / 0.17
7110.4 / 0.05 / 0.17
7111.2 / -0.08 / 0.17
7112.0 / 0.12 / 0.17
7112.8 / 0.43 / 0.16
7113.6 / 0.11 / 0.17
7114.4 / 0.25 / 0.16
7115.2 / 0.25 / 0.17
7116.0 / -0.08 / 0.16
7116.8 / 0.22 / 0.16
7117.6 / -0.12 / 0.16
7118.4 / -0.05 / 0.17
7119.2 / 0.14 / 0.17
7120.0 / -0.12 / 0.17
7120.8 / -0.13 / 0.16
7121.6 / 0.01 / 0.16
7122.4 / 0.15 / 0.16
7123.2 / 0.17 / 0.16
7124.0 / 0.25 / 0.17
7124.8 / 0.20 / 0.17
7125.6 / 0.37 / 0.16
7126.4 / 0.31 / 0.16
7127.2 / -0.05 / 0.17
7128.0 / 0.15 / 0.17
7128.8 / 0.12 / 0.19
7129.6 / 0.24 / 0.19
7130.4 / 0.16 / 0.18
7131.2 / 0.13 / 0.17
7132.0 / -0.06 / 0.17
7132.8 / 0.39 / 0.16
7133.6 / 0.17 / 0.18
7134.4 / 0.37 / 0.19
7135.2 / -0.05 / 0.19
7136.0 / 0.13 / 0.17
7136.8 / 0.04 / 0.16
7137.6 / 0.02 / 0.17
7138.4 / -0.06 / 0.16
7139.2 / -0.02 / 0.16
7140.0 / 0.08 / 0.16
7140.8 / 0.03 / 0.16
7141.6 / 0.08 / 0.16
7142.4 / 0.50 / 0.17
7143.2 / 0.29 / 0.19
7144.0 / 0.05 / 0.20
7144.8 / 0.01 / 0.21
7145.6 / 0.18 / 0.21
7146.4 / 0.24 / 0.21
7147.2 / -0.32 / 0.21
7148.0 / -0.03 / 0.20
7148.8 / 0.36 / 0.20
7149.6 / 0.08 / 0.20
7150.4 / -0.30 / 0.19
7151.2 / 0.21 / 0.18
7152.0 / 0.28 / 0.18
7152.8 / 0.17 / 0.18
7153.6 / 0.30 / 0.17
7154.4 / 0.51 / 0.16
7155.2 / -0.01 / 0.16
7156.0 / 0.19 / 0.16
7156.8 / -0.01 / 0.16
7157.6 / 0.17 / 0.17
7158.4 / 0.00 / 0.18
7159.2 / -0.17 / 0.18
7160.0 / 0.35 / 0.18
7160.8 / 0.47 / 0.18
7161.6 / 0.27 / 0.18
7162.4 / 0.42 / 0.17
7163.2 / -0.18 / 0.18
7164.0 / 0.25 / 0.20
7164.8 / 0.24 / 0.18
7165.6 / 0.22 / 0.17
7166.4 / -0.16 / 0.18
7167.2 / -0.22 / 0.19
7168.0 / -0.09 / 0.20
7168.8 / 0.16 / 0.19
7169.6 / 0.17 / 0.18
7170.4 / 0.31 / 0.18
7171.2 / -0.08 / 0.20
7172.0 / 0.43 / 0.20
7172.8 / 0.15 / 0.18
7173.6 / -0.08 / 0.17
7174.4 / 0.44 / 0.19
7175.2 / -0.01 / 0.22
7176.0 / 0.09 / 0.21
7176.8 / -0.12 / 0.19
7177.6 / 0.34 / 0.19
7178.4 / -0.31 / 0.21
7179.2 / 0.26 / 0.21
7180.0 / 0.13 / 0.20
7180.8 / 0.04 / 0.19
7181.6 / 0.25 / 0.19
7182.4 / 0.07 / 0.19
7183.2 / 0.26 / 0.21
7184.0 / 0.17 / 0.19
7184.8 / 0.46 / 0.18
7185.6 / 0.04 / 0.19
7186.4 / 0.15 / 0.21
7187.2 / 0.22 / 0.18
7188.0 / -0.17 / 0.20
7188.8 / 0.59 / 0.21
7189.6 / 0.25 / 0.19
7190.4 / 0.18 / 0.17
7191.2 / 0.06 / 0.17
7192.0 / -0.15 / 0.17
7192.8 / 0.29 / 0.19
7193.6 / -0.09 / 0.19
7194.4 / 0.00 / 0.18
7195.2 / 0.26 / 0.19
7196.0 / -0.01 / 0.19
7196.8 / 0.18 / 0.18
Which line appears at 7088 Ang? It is [O II]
